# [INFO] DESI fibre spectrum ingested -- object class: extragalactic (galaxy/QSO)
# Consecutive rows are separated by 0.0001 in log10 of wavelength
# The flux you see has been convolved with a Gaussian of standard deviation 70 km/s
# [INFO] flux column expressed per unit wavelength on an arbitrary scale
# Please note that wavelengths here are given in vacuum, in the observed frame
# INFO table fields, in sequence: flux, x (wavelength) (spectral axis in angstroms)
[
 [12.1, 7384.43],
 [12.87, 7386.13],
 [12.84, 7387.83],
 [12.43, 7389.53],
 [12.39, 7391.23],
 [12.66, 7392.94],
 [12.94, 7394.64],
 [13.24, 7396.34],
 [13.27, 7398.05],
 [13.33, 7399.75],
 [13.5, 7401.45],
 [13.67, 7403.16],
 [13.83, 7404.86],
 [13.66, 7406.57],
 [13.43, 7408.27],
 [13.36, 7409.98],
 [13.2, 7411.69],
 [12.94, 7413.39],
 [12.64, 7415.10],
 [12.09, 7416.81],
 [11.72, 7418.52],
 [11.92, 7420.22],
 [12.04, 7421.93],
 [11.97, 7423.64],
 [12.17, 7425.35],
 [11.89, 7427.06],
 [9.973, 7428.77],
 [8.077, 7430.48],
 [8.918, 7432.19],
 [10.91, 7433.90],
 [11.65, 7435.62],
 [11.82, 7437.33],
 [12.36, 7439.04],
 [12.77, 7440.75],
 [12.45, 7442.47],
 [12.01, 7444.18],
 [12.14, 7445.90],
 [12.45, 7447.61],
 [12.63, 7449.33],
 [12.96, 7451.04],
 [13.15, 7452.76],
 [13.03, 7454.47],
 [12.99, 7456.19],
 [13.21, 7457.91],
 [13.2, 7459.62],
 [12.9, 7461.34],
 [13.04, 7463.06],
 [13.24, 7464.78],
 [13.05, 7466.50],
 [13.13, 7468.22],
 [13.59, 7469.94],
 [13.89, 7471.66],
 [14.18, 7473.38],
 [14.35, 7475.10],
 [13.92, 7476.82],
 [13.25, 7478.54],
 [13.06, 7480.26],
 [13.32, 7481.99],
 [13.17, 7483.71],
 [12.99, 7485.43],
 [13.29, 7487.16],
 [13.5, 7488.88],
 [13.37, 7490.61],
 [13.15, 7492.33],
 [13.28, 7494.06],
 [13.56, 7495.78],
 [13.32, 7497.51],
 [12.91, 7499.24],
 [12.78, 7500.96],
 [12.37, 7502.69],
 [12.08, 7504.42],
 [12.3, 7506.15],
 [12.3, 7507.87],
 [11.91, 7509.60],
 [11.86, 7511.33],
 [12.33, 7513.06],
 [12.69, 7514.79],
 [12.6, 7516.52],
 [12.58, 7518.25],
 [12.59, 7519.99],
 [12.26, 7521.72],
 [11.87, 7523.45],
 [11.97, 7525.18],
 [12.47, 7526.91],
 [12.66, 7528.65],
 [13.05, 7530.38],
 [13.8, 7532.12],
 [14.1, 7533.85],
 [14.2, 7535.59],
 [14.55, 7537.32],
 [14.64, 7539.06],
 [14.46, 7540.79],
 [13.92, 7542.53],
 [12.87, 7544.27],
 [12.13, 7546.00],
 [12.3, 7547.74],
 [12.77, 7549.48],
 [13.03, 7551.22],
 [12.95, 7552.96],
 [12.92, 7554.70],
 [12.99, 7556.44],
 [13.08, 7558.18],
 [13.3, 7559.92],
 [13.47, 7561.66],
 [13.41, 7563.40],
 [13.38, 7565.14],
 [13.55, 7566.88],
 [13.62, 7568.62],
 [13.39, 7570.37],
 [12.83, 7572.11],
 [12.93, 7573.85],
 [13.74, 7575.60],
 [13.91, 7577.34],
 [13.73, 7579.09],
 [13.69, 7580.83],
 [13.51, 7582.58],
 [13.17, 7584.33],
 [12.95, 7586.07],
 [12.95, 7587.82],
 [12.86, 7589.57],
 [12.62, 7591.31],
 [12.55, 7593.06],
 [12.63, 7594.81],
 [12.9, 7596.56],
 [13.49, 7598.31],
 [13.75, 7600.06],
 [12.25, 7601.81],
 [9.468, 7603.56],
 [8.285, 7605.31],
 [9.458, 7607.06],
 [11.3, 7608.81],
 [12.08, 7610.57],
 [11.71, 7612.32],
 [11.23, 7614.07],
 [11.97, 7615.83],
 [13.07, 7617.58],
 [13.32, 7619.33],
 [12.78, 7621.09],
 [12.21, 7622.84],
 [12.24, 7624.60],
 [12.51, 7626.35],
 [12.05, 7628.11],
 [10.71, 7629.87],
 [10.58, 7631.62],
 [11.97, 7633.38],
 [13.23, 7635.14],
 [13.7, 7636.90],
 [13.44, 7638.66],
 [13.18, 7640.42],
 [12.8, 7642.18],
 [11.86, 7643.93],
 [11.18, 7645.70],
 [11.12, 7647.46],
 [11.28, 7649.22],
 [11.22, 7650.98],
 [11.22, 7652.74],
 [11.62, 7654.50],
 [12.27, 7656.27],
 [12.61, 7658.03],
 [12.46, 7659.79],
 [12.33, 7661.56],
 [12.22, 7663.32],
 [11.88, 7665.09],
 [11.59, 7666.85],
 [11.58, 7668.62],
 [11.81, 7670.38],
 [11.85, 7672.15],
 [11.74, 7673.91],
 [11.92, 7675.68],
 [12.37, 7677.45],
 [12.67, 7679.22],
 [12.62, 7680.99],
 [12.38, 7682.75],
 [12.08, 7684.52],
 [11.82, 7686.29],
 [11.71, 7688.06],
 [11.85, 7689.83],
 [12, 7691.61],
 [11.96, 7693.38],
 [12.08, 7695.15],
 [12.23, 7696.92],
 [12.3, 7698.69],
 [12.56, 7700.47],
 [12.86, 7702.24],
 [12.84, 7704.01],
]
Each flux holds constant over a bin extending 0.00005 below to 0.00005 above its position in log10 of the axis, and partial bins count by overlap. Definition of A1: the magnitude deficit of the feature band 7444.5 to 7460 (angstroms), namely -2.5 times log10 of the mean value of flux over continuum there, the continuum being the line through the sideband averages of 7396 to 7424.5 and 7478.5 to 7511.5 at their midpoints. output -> 0.007 mag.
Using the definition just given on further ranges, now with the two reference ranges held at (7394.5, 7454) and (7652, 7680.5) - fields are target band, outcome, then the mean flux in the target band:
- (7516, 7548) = -0.08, 13.1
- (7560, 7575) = -0.10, 13.3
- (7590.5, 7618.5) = 0.03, 11.8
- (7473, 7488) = -0.10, 13.5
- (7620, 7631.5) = 0.01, 12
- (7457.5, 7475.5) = -0.10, 13.4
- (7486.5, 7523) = -0.04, 12.7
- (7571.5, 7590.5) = -0.10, 13.3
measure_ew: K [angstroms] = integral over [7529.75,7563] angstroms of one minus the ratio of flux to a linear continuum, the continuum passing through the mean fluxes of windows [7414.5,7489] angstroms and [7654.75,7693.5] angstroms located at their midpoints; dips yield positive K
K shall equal -2.9 angstroms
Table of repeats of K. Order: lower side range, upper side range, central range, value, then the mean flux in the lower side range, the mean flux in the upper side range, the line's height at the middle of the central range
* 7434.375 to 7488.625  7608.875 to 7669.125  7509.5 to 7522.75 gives 0.4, 13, 12.1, 12.7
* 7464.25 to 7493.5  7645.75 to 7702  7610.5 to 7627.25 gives 0.1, 13.4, 12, 12.4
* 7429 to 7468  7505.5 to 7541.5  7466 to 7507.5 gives -2.2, 12.2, 12.9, 12.6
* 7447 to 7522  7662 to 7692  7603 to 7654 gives 2.0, 13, 12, 12.3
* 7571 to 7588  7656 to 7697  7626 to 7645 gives 0.4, 13.4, 12.1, 12.6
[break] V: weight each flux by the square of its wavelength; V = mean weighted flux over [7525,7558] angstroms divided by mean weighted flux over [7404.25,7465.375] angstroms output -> 1.11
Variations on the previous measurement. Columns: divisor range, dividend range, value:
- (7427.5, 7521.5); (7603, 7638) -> 0.96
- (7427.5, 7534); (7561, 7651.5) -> 1.02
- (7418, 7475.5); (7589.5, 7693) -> 1.03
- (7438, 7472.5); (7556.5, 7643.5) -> 1.01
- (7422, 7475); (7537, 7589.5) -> 1.11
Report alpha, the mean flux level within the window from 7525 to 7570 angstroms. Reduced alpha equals 13.3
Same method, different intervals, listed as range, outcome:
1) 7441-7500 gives 13.2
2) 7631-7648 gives 12.3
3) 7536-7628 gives 12.8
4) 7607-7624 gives 12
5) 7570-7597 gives 13.1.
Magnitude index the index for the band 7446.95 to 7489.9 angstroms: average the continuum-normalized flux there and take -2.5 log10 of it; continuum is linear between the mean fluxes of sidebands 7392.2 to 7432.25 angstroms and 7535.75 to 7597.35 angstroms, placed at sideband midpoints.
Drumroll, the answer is -0.04 mag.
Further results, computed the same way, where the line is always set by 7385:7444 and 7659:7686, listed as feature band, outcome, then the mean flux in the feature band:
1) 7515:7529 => -0.01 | 12.4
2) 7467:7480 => -0.12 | 13.7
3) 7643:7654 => 0.07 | 11.3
